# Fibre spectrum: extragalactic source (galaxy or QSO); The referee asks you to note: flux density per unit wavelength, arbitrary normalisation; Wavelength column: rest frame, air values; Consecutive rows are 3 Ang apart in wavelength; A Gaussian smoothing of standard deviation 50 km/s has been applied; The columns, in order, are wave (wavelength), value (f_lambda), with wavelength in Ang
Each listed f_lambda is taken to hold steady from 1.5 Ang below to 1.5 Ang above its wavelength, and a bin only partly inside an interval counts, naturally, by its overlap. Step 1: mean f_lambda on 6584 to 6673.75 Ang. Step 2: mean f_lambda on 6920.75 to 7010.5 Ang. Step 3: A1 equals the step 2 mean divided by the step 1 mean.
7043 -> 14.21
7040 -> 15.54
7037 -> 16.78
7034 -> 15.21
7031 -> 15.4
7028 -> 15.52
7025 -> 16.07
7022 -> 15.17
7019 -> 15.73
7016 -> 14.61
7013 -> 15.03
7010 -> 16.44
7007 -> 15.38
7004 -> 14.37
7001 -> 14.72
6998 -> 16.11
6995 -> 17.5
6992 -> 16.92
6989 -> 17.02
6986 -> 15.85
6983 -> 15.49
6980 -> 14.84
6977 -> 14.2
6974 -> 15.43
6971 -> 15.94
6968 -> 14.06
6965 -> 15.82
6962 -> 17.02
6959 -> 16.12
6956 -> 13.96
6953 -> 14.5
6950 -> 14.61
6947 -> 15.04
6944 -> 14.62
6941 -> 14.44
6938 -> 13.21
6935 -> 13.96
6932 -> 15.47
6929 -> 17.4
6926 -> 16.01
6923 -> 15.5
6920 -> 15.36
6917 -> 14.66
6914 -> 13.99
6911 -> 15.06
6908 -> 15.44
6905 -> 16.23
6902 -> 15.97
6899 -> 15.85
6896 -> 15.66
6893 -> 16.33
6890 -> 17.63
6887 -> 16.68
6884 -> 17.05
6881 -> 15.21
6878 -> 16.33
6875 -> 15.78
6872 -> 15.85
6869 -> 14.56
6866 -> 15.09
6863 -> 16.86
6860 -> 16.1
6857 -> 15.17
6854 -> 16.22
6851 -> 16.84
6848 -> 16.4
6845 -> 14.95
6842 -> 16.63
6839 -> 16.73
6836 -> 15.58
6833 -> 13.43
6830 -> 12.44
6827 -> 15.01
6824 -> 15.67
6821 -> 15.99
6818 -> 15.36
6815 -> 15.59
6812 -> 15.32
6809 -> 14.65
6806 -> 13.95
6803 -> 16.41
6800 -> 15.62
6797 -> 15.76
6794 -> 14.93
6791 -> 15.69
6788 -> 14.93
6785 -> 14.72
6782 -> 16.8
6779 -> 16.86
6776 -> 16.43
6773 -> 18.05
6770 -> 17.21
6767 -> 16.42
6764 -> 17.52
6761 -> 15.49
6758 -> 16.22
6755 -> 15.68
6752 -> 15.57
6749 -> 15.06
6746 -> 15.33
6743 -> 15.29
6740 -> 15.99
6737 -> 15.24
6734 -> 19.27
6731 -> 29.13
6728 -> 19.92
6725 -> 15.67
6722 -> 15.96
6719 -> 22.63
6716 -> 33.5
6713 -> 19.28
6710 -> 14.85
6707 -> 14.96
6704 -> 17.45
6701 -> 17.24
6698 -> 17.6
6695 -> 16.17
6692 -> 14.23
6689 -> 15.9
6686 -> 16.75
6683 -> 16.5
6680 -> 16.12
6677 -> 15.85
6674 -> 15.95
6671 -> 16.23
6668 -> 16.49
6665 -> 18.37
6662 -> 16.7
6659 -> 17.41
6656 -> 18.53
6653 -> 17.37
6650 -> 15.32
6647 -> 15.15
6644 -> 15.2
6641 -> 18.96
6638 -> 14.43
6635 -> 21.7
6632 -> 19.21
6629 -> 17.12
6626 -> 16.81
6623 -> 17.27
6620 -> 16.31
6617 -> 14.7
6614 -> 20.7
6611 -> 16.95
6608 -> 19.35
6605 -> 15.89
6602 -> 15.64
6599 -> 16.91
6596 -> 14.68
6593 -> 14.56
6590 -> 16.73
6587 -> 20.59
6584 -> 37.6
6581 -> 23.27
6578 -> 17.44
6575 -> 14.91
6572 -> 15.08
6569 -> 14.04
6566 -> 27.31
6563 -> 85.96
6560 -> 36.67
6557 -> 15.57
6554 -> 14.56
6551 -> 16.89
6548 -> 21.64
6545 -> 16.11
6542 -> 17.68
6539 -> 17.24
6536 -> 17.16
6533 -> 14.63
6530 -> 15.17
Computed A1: 0.9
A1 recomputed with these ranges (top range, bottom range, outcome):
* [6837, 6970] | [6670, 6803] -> 0.91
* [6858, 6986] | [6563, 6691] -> 0.84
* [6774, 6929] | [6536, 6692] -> 0.81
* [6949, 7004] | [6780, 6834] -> 1.03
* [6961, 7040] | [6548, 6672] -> 0.79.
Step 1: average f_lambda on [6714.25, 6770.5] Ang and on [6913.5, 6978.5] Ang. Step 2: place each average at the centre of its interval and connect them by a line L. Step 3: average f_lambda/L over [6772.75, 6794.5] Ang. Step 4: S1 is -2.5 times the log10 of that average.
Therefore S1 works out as 0.11 mag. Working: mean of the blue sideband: 18.3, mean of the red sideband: 15.1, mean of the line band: 16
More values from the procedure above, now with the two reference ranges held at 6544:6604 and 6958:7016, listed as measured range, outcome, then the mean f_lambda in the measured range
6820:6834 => 0.261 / 14.5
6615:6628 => 0.313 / 16.5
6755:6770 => 0.189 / 16.4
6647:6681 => 0.262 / 16.7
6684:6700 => 0.271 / 16.2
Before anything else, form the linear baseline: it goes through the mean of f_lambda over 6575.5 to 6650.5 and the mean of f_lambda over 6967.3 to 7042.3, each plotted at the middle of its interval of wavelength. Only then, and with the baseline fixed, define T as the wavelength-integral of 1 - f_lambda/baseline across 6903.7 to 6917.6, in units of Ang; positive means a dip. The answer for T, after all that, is 0.9 Ang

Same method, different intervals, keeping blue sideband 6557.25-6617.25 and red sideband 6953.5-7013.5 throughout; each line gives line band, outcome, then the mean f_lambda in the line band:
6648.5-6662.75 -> 3.0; 17.1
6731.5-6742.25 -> 1.2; 17.9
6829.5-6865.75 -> 4.9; 15.7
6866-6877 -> 1.4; 15.4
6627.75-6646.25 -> 3.7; 17.7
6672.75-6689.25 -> 3.9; 16.2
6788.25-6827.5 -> 7.3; 15.4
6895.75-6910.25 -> 1.1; 15.8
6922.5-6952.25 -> 2.7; 15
